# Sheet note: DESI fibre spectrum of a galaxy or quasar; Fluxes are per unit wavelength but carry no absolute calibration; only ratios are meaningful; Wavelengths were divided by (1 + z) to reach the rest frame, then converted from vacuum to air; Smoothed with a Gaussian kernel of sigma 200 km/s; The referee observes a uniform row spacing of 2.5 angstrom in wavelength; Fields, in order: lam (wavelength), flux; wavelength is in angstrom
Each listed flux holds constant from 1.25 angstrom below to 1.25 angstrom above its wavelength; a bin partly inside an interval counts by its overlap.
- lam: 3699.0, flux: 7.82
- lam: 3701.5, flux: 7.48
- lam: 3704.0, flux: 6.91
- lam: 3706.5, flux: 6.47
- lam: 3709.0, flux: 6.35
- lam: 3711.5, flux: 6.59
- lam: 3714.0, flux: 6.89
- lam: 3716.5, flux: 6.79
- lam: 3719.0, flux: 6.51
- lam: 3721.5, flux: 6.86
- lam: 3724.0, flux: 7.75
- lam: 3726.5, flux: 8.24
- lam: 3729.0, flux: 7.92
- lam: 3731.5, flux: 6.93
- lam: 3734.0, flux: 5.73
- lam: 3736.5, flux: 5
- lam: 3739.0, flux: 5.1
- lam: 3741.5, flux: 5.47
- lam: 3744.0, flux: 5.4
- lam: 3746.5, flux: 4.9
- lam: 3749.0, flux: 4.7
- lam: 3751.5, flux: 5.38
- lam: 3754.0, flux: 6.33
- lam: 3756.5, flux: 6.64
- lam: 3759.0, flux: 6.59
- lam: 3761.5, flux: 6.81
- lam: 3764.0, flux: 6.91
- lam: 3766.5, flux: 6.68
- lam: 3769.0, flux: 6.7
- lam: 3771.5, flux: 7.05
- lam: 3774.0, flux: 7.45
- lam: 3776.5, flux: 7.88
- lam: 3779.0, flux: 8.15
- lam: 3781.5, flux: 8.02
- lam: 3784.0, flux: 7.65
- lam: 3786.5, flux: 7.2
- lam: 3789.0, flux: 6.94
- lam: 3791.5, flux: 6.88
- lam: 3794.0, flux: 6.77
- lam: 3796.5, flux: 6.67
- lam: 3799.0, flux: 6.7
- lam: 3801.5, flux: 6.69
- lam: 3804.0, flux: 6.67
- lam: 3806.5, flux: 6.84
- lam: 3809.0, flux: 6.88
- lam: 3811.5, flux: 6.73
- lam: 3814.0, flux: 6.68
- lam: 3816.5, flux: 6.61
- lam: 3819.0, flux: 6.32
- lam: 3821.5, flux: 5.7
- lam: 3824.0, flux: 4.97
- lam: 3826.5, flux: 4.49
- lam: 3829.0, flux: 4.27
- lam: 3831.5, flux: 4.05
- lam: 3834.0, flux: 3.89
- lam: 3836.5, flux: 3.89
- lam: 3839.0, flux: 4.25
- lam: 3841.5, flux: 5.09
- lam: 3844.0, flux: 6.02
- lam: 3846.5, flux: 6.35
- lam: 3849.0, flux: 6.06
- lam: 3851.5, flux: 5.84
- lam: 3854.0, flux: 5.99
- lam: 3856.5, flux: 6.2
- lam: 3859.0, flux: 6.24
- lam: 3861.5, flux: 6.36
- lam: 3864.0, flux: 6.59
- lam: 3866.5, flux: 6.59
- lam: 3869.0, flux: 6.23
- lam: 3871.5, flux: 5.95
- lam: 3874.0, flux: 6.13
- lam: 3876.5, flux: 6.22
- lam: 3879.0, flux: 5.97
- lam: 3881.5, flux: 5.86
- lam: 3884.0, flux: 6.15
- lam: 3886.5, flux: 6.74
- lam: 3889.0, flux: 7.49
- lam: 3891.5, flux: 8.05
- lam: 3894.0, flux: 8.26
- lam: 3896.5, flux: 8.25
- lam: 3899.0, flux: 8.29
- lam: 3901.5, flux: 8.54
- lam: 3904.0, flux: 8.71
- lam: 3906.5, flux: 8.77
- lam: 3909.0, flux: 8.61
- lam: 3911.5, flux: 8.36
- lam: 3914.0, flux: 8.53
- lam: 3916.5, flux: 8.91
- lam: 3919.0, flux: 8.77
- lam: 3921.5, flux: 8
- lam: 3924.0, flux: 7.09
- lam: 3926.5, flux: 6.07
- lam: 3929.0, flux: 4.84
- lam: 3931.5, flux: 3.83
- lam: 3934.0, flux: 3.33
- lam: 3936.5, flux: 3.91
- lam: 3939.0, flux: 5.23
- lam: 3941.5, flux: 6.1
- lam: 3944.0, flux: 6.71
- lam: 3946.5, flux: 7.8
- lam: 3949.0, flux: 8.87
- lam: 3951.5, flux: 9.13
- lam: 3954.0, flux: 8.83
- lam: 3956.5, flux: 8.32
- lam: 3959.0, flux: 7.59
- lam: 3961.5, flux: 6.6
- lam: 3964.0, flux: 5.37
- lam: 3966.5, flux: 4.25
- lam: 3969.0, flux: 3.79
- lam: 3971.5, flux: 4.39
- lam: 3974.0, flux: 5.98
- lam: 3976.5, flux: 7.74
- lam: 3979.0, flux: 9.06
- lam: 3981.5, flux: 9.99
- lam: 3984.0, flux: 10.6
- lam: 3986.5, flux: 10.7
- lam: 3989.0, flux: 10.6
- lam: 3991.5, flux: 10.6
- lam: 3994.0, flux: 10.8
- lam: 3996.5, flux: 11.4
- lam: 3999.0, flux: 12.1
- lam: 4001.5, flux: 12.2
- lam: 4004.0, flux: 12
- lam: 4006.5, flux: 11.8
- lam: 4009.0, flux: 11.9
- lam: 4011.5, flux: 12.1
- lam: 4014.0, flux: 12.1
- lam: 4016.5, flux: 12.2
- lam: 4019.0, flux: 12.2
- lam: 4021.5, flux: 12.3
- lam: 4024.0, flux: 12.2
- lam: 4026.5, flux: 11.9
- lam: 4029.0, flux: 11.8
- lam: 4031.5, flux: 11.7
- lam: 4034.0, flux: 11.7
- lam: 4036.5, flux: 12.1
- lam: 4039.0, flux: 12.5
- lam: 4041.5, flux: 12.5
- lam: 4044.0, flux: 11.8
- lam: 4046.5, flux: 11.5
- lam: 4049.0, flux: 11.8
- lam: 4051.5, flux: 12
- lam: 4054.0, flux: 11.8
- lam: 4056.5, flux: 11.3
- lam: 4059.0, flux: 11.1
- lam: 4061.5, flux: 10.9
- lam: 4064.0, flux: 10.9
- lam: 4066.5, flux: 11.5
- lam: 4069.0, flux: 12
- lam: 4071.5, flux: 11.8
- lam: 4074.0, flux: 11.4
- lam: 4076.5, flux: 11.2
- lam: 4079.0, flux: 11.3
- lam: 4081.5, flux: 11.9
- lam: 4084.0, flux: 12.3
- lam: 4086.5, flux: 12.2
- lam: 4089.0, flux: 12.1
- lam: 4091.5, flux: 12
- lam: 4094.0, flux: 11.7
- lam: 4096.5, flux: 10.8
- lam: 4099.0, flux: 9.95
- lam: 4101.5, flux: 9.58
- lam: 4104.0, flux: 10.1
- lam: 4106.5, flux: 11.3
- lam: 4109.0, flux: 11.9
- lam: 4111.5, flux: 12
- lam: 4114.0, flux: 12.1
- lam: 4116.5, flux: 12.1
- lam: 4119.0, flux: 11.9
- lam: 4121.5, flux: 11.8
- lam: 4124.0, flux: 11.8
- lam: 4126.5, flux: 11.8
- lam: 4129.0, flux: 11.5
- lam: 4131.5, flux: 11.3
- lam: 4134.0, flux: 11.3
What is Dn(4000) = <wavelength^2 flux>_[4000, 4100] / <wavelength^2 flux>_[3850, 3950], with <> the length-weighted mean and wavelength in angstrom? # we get 1.9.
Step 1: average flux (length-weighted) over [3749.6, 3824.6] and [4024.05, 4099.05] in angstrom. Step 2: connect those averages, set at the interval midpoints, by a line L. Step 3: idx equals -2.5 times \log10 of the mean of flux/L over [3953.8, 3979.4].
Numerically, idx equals 0.489 mag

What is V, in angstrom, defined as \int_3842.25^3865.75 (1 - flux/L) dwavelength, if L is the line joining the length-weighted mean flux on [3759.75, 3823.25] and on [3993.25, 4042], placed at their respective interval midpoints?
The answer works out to 6.1 angstrom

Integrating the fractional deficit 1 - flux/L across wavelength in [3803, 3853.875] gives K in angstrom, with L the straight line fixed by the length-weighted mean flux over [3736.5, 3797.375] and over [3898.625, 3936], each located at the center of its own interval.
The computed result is 9.41 angstrom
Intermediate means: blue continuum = 6.56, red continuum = 7.29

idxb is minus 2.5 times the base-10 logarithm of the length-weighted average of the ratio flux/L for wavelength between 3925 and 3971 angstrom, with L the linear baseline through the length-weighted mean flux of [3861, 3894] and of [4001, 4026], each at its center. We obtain 0.47 mag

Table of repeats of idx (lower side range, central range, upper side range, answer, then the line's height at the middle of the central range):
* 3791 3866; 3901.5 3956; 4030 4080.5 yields 0.16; 8.43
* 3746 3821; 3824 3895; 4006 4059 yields 0.39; 8.34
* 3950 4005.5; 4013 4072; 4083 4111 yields -0.17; 10.1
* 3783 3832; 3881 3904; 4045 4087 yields 0.06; 8.04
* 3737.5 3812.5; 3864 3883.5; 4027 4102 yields 0.32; 8.32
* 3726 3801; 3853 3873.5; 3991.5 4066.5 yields 0.34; 8.56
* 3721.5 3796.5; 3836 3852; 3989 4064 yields 0.47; 8.29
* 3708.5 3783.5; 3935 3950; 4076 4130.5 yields 0.42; 9.31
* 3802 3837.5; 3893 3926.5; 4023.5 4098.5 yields -0.06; 7.88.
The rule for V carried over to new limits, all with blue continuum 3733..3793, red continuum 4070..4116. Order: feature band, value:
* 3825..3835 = 4.39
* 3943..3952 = 1.14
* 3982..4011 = -3.85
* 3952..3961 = 1.15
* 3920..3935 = 5.57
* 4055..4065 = -0.12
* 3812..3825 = 2.13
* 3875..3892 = 3.54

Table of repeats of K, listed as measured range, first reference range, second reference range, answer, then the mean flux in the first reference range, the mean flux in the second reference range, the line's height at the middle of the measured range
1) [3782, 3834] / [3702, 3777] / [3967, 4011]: 7.69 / 6.49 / 9.69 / 7.37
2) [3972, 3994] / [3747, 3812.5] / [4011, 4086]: 2.67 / 6.82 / 11.8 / 10.6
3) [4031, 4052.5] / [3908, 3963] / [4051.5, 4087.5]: -2.73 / 7.05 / 11.6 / 10.6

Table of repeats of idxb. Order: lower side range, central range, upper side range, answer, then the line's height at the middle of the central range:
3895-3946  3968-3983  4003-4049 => 0.36 mag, 9.64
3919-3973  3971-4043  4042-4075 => -0.21 mag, 9.12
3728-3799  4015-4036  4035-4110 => -0.12 mag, 10.8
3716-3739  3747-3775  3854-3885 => 0.03 mag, 6.63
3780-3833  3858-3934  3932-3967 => -0.10 mag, 6.49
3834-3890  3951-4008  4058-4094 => 0.03 mag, 9.07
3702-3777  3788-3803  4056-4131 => 0.08 mag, 7.28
